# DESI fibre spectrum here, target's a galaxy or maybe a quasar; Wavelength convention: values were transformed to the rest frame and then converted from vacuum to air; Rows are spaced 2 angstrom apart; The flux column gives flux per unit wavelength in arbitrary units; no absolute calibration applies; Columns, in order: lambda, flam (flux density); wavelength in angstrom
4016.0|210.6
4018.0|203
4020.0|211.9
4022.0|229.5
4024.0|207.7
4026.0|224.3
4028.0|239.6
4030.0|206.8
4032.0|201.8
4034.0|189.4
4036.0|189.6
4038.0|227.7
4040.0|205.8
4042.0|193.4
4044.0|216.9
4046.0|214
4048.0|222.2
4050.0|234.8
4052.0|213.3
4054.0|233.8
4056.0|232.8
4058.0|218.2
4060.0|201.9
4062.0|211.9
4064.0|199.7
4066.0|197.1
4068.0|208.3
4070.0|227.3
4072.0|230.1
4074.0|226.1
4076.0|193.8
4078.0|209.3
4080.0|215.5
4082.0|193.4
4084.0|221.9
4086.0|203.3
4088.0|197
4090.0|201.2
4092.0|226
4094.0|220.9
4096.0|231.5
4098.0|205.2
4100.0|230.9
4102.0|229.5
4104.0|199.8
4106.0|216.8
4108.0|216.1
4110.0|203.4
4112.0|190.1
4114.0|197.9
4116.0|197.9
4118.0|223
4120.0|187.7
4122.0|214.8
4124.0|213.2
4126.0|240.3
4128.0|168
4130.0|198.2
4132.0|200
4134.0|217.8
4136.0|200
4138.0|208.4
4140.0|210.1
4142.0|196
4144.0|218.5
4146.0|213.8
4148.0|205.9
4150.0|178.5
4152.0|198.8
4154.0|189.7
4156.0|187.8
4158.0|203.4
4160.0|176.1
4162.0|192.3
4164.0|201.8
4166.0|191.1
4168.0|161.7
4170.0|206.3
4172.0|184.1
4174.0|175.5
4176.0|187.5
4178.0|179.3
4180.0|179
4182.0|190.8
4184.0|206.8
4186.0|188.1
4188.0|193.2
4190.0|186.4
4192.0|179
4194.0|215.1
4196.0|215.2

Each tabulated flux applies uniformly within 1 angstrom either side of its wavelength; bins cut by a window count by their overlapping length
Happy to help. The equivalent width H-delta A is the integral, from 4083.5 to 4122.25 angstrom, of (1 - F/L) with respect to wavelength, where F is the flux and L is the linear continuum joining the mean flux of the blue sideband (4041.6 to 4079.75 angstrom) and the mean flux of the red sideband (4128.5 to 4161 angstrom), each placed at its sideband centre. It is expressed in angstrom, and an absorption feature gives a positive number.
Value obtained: -0.6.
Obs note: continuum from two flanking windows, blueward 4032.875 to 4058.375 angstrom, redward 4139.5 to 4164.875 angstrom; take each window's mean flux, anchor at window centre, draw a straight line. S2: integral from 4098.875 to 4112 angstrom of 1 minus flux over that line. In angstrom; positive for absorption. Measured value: -0.6 angstrom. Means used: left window 215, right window 198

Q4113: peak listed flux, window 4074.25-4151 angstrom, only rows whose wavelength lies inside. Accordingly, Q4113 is 240.3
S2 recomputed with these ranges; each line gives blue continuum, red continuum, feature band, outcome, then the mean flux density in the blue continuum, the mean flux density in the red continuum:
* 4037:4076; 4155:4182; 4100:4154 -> -2.22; 216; 187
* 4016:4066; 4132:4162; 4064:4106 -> -1.08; 213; 200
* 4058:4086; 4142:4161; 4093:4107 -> -0.92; 211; 197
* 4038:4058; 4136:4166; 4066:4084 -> 0.09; 219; 198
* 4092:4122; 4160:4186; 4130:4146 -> -0.55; 211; 188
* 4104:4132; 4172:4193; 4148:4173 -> 0.36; 205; 186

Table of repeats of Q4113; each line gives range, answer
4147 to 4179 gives 206.3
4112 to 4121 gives 223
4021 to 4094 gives 239.6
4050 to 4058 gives 234.8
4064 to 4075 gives 230.1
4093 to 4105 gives 231.5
